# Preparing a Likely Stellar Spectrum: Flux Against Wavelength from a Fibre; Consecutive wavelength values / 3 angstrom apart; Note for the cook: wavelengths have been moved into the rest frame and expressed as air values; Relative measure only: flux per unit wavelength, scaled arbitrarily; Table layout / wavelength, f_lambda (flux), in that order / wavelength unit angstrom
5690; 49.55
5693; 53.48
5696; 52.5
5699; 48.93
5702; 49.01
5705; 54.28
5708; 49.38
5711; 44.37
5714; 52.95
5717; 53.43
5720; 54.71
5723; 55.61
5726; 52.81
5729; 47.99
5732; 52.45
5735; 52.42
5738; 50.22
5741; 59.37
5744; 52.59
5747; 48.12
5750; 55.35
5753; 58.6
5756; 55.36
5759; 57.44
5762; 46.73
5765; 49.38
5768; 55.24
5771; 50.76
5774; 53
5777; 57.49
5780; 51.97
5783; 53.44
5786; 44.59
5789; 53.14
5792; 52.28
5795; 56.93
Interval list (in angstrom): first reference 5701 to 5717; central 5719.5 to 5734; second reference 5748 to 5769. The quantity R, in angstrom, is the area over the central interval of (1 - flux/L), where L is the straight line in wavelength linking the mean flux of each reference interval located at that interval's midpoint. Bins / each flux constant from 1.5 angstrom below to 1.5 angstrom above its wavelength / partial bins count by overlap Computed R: -0.3 angstrom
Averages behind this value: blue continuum 50.4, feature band 52.6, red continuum 53.8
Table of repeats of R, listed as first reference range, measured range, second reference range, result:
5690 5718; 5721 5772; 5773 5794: -1.4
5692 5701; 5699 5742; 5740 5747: 0.7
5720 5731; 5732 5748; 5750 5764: 0.2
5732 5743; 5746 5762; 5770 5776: -0.4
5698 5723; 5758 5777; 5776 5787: -0.2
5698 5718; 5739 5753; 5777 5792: -0.9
